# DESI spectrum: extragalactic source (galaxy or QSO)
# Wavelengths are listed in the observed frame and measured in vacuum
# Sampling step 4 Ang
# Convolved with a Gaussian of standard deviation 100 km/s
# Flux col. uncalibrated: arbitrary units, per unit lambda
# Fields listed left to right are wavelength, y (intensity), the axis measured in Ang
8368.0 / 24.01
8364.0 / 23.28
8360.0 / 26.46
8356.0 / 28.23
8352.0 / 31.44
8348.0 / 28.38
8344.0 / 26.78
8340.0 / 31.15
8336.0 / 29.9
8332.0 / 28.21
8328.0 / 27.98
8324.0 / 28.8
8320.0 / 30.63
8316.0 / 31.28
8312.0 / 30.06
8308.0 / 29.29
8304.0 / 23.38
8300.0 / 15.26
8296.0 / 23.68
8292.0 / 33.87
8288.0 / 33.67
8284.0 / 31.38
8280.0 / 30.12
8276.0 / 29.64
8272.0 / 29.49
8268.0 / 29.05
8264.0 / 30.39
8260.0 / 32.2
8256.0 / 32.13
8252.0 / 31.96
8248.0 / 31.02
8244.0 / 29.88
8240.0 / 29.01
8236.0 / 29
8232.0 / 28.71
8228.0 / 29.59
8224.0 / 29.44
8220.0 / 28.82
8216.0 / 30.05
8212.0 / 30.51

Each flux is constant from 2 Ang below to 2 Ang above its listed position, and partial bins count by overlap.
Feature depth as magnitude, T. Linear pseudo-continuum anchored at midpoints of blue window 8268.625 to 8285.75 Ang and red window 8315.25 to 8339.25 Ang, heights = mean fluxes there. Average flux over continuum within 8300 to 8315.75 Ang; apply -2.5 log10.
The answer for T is 0.13 mag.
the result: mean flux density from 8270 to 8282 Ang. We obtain 29.8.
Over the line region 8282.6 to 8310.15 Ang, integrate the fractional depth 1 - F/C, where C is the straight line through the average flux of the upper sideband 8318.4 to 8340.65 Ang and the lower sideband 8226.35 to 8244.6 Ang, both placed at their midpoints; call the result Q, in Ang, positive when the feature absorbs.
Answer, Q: 2.0 Ang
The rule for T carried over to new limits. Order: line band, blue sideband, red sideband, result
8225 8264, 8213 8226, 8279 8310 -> -0.06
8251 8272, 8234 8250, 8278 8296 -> -0.02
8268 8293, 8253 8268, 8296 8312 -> -0.13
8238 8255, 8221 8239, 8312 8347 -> -0.05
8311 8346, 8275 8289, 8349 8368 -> -0.03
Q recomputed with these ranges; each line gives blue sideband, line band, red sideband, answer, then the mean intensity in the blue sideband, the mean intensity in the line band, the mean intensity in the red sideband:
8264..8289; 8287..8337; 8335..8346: 2.9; 30.4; 28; 29.2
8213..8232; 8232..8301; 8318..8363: -1.2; 29.4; 29.7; 28.8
